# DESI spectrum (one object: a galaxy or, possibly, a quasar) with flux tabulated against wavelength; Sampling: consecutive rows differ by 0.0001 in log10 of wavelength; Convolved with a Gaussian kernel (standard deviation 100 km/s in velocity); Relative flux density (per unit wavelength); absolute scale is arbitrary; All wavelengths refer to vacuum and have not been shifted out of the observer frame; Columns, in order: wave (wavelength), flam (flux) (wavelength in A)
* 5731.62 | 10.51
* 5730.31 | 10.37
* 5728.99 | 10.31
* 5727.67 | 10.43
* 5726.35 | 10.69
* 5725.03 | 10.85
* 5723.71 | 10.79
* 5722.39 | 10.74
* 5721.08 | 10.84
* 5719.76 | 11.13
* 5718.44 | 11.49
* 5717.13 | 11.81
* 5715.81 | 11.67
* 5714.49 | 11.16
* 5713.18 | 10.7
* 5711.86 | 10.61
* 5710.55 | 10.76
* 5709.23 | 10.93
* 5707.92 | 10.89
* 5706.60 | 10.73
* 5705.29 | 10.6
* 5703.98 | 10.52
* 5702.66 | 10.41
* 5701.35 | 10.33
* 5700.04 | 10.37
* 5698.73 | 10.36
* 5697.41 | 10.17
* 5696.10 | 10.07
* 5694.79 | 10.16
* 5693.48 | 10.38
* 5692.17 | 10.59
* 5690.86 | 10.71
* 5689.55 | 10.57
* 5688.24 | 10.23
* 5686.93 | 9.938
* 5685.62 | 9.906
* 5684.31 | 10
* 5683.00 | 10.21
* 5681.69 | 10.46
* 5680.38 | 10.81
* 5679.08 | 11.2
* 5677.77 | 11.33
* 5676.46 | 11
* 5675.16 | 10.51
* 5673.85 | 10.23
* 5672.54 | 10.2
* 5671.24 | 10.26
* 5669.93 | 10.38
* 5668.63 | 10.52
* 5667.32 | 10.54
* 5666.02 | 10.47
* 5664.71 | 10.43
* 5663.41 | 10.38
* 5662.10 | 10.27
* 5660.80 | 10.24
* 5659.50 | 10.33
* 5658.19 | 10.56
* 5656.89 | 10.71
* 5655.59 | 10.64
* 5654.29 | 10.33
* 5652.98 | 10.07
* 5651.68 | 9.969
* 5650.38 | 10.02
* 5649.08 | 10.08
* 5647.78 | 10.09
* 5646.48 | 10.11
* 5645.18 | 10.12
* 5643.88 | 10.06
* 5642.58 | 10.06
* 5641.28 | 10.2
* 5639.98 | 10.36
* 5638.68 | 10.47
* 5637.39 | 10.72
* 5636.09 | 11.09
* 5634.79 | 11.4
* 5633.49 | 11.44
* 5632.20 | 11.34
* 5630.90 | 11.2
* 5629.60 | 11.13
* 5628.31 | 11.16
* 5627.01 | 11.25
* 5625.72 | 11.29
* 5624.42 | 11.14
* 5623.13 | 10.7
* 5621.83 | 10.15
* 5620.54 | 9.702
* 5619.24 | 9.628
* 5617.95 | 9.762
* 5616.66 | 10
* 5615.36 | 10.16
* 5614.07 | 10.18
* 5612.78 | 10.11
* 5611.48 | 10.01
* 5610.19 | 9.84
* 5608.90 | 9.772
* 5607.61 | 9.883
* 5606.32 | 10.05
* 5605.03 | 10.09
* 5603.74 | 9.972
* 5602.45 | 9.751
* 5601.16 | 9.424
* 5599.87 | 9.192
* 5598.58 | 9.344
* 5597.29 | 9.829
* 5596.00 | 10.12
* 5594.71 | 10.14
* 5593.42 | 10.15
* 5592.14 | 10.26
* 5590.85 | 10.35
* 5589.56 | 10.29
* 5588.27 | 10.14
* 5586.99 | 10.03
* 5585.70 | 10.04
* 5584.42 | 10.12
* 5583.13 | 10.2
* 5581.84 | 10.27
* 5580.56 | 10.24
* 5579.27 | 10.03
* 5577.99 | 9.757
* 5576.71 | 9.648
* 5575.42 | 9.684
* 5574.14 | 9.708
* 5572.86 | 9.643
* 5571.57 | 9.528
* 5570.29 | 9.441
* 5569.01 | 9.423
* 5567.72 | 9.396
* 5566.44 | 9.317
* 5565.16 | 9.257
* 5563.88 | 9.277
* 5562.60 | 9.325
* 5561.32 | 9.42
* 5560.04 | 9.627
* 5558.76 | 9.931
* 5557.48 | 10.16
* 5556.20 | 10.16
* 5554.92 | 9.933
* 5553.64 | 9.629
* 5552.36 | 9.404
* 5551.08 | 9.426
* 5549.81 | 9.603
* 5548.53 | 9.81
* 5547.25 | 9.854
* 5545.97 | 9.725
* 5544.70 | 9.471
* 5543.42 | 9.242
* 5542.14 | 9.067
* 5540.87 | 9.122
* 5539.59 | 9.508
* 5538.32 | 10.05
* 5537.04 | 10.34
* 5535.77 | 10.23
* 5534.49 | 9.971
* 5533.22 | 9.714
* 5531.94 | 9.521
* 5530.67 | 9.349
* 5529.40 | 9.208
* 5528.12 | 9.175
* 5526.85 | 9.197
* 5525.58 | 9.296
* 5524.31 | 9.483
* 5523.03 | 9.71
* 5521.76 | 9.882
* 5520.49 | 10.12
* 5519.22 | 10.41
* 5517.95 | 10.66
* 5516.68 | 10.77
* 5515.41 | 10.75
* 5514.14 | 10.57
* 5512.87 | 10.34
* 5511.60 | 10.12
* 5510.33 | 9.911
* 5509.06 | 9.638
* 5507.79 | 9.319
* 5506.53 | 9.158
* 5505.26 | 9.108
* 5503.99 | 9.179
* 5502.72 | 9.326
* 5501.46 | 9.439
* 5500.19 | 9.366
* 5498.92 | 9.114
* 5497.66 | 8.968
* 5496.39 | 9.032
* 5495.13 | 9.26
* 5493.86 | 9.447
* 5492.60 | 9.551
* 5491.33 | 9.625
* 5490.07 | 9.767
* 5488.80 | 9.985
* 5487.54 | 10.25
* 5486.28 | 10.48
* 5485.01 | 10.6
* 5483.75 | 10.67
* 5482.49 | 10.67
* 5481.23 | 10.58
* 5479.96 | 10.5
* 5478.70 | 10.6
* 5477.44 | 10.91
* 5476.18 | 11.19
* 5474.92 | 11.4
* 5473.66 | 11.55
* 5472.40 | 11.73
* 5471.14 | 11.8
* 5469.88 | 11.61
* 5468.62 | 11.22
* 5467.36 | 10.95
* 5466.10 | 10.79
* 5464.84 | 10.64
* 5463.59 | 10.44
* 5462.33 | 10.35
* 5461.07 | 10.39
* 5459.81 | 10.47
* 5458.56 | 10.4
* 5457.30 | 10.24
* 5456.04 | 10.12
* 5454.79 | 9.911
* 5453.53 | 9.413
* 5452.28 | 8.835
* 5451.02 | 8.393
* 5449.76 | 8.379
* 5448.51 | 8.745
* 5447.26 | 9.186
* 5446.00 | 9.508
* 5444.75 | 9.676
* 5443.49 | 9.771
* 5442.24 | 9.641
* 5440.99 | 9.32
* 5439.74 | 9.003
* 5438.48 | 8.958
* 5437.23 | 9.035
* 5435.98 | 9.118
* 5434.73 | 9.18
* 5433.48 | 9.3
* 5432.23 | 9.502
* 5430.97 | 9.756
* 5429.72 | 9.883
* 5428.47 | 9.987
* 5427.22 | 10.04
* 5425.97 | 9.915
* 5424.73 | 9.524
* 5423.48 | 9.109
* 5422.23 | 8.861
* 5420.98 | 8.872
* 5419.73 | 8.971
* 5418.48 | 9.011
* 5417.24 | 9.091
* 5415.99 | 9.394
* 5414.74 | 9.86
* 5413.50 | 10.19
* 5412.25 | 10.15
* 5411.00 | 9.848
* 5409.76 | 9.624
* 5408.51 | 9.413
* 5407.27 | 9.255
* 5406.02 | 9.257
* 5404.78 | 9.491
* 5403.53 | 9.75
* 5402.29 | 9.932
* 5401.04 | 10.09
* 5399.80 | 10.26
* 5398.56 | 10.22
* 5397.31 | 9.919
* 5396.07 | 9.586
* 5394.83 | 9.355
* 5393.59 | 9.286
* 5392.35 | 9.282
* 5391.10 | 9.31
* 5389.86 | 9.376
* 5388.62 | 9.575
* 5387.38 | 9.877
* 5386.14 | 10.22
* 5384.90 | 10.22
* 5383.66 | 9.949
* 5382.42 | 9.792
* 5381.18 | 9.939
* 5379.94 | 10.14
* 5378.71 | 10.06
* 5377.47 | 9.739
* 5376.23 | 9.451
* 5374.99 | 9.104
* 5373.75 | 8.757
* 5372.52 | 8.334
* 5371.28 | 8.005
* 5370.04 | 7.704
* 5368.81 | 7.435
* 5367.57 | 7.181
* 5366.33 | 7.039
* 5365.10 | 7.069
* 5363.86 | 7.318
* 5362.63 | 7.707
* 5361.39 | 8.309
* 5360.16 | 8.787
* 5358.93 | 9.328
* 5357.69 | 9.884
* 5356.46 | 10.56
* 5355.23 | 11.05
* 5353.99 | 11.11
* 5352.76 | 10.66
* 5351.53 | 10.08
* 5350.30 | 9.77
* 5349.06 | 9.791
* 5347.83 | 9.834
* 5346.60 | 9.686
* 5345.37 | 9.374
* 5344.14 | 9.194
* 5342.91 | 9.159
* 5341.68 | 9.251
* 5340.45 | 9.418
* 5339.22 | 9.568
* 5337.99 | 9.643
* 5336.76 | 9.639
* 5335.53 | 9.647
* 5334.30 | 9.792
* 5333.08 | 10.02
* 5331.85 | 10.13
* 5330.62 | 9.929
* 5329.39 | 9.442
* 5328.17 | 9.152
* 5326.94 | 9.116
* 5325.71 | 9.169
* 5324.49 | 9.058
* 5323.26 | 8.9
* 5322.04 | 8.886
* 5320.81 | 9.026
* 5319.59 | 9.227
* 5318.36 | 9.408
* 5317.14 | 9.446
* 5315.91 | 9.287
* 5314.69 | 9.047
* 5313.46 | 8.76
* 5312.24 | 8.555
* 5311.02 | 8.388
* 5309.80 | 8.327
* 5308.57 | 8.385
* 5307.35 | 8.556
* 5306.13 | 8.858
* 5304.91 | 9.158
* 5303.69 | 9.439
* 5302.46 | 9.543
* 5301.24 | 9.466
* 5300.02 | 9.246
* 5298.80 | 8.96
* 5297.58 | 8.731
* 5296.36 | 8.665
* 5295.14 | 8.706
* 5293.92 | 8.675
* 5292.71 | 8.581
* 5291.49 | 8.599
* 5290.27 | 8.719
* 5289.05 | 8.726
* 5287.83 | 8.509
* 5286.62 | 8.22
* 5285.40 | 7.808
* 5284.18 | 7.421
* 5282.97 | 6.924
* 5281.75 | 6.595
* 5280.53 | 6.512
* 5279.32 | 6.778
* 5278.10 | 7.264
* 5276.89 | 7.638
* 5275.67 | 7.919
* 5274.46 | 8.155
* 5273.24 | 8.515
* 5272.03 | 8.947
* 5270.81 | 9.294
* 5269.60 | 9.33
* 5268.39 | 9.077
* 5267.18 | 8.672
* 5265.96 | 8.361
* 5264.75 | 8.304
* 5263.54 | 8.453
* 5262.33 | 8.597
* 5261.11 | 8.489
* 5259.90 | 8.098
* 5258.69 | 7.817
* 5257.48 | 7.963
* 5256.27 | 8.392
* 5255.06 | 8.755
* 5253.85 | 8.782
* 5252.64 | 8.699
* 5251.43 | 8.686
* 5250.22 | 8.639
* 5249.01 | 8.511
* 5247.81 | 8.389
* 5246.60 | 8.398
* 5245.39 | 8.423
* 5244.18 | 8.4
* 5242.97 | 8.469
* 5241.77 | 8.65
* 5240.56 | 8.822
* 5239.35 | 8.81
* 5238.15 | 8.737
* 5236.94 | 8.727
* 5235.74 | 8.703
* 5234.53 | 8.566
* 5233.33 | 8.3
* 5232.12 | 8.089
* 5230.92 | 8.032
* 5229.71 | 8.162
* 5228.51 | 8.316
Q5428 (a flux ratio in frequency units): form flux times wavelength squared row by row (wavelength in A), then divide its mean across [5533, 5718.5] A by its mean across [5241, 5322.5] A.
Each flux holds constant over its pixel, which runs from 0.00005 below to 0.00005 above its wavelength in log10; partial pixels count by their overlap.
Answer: 1.36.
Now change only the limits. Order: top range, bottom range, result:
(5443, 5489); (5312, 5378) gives 1.18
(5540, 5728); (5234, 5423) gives 1.27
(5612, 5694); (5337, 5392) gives 1.25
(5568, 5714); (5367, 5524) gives 1.13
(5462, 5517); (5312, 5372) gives 1.18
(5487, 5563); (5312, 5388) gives 1.11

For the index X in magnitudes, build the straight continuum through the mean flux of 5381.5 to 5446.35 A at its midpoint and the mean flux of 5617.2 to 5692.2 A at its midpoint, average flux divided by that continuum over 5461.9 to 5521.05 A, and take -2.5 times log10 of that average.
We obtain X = -0.04 mag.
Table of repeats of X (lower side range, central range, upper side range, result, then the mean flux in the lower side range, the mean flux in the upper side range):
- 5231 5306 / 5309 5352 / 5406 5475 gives -0.048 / 8.44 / 9.8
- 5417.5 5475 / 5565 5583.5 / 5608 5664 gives 0.057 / 9.83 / 10.4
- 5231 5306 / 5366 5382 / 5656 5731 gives 0.030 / 8.44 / 10.6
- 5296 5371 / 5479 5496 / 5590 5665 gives -0.039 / 9.13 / 10.3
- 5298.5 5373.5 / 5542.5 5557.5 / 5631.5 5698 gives 0.034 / 9.12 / 10.4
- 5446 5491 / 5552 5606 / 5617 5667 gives 0.069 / 10.4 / 10.5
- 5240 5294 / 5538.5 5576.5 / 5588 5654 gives 0.039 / 8.28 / 10.3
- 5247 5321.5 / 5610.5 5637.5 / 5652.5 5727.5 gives -0.040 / 8.51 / 10.6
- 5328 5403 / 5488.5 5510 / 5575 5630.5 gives 0.050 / 9.4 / 10.1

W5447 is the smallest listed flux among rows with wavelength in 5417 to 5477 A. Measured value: 8.379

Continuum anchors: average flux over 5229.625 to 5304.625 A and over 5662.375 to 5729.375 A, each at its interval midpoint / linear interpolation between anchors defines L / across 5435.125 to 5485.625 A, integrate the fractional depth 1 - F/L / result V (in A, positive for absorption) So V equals -4.1 A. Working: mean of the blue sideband 8.42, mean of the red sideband 10.6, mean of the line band 10.2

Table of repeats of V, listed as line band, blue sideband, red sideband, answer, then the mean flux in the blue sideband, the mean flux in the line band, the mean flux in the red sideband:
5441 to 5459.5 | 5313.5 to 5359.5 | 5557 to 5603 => 0.44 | 9.6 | 9.46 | 9.79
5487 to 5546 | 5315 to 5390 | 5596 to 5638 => 1.62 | 9.31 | 9.67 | 10.3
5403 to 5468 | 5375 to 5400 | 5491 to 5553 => 0.79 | 9.75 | 9.59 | 9.64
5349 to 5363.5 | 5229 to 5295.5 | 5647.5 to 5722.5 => -1.47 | 8.32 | 9.71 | 10.5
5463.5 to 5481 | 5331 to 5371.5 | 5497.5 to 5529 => -2.75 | 9.2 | 11.1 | 9.73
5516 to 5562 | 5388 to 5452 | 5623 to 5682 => 1.40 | 9.45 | 9.73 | 10.6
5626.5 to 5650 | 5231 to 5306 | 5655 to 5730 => -0.82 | 8.44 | 10.7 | 10.6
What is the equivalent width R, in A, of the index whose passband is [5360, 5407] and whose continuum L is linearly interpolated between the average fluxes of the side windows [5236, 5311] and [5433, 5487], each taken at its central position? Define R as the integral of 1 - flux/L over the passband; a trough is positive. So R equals 1.59 A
